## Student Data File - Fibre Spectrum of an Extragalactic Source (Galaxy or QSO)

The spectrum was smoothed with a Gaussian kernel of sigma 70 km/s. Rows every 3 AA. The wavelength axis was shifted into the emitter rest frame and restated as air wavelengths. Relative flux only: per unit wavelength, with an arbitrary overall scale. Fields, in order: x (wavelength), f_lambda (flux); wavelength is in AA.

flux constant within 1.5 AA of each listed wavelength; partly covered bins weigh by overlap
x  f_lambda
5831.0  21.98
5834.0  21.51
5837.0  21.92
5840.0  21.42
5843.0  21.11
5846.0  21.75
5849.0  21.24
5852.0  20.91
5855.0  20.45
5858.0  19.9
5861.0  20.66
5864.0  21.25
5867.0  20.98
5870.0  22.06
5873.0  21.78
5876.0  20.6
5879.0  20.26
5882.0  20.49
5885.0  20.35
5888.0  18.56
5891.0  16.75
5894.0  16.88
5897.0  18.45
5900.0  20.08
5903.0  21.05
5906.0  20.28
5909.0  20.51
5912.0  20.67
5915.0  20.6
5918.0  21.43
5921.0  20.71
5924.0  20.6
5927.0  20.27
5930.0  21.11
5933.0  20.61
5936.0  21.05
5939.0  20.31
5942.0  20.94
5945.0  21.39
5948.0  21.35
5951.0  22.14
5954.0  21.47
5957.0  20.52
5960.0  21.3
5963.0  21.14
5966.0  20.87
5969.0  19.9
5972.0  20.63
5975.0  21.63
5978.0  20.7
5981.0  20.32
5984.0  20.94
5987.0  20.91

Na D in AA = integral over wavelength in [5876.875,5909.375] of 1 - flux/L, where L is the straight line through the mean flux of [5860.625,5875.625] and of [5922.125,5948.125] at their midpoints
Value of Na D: 2.67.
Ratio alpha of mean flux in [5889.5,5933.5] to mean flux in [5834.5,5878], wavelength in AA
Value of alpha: 0.95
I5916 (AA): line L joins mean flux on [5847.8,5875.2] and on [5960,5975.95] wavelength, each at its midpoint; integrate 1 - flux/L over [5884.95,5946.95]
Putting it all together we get 2.4 AA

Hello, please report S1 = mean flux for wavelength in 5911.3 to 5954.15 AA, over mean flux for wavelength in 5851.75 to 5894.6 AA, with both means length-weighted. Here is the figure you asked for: 1.04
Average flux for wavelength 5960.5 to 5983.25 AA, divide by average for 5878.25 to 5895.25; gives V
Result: 1.1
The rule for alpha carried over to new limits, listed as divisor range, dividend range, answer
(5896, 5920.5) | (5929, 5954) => 1.03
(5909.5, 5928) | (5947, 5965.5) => 1.03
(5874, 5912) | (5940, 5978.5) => 1.08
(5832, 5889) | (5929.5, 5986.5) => 1.00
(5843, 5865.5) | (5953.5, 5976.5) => 1.00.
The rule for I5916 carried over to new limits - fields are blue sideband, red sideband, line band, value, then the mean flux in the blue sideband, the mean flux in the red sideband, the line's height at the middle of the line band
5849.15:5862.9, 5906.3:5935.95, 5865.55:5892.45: 0.5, 20.6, 20.7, 20.6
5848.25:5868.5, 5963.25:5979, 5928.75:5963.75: -0.6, 20.8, 20.8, 20.8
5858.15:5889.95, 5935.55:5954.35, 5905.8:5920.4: 0.2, 20.6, 21.2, 21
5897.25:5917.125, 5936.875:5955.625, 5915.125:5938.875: 0.1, 20.4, 21.3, 20.8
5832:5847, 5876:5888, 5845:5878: -0.3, 21.5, 20.2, 20.8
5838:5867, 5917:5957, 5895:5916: 0.9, 21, 21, 21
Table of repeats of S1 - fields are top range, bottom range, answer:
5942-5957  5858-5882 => 1.02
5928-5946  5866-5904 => 1.05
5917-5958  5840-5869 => 1.00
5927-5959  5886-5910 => 1.10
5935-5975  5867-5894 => 1.05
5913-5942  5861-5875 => 0.97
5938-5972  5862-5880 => 0.99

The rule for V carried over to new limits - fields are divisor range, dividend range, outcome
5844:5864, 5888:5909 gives 0.91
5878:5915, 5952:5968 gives 1.08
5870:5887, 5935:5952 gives 1.02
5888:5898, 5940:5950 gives 1.21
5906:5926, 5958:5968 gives 1.01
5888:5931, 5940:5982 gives 1.06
